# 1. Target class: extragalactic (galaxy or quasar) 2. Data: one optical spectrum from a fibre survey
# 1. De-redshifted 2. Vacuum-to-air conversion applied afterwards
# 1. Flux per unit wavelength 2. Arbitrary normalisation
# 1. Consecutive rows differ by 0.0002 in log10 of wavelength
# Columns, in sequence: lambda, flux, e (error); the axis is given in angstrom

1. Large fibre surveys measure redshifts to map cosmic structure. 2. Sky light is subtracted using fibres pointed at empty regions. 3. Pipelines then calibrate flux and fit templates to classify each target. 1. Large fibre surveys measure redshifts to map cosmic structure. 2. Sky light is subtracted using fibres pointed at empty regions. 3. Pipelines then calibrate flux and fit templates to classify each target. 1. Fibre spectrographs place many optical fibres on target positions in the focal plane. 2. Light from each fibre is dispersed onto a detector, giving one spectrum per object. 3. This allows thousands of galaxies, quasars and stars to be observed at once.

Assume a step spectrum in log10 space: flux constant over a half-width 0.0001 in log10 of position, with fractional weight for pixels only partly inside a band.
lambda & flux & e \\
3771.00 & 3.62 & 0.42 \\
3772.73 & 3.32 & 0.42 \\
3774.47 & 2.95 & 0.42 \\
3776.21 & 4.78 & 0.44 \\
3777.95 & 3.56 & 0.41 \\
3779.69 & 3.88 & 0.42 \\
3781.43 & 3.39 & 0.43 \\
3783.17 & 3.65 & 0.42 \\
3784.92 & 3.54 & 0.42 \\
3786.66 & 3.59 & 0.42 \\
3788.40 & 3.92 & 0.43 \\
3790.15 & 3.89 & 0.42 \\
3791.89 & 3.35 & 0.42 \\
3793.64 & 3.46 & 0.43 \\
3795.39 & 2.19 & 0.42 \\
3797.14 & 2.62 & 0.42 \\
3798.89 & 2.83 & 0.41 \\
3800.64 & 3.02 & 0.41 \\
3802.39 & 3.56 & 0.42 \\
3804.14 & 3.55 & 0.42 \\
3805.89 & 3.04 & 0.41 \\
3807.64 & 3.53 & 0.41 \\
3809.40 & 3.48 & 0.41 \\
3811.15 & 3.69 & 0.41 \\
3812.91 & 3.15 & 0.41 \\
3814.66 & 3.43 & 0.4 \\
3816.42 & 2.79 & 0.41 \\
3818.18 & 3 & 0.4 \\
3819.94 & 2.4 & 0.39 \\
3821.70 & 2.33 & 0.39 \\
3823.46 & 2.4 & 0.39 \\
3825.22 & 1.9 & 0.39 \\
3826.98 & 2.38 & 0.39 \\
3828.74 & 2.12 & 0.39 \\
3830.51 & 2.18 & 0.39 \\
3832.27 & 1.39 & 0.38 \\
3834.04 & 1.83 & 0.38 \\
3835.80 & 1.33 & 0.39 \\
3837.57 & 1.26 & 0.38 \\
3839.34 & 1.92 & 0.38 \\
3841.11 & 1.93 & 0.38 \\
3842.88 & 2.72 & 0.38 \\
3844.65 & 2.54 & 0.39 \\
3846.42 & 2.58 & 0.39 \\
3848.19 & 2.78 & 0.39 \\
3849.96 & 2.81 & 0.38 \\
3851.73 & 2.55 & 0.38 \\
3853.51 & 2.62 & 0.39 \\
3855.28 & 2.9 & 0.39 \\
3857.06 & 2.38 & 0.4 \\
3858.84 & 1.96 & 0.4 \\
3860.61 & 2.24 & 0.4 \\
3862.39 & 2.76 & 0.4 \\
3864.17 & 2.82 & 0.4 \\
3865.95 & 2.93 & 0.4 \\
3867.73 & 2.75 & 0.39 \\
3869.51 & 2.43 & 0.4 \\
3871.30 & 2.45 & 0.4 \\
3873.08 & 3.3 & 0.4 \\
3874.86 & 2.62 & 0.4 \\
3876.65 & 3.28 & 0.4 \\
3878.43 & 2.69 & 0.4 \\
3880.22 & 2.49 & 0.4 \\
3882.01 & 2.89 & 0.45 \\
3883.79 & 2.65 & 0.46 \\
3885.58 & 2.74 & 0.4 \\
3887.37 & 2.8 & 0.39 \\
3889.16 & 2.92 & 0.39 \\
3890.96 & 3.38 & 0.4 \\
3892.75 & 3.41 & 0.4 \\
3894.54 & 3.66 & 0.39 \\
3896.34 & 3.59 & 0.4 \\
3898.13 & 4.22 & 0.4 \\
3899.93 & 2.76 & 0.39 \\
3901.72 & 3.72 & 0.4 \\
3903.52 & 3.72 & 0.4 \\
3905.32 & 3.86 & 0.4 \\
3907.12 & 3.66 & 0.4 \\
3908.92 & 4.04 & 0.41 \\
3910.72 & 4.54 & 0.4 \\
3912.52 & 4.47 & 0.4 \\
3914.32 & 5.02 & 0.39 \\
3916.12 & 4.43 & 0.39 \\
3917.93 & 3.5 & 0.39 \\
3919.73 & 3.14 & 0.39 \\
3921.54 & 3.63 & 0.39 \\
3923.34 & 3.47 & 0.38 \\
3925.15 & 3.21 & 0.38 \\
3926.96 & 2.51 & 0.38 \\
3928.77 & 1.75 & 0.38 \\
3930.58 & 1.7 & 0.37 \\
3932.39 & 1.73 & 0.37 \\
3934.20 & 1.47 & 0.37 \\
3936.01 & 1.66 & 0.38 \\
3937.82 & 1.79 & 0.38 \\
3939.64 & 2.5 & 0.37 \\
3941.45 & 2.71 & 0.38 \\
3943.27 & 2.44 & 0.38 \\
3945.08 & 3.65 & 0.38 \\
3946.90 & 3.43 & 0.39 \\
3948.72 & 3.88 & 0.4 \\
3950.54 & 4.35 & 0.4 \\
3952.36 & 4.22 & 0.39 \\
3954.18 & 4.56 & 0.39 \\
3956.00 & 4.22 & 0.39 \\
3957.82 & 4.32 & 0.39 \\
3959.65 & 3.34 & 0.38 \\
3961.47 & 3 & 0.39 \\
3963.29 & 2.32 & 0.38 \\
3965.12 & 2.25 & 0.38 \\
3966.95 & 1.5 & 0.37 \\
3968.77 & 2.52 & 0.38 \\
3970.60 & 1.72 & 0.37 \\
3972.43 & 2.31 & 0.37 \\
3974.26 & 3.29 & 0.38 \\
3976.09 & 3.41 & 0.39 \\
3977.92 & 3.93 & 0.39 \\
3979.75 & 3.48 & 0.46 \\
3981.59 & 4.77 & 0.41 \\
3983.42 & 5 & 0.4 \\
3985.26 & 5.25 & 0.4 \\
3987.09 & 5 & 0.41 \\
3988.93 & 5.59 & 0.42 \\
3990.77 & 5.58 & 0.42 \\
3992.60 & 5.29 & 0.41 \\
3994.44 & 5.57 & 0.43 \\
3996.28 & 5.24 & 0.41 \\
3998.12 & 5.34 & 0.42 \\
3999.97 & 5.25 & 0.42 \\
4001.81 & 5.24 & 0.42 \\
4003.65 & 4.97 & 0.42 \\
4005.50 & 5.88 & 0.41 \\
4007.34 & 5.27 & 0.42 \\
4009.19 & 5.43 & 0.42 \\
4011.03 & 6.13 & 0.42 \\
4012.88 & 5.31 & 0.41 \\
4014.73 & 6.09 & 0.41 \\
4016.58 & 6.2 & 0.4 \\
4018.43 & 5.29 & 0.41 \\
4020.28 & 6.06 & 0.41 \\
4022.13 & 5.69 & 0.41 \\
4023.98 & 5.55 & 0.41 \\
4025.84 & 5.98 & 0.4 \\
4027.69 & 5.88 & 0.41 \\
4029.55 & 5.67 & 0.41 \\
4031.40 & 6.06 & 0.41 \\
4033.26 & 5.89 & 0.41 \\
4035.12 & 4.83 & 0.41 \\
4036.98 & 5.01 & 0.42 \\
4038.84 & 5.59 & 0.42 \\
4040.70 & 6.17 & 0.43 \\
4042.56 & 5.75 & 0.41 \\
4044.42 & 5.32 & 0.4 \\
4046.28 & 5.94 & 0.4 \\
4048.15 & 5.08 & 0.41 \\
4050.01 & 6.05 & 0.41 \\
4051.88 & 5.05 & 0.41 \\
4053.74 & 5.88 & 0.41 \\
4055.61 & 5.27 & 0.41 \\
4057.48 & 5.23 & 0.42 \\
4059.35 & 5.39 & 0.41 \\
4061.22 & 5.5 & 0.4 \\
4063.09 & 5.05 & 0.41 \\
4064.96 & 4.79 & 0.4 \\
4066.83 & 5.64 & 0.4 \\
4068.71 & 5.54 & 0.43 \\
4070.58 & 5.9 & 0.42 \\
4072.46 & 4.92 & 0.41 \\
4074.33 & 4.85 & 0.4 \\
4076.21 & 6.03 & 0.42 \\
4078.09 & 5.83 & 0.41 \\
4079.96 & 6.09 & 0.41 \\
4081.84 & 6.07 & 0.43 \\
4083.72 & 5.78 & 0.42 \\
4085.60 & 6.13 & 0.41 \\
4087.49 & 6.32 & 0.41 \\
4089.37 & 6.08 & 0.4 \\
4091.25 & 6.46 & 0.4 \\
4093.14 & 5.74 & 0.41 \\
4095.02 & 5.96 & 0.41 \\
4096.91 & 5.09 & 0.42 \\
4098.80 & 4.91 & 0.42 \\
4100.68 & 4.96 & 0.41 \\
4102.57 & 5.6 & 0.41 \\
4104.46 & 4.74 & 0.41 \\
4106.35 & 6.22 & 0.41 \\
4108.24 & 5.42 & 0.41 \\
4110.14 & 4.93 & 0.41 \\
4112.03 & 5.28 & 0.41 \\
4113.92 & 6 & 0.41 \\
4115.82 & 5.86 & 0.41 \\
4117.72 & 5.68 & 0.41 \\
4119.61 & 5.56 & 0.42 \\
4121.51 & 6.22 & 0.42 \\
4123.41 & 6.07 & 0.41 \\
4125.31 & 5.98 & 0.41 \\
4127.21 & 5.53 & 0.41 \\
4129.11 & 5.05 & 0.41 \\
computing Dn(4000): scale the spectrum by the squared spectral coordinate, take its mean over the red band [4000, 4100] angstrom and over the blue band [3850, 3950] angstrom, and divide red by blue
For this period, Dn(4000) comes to 2.0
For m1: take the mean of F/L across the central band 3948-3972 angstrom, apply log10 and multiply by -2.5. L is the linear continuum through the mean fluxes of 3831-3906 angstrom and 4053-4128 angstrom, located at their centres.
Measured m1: 0.20 mag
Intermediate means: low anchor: 2.72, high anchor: 5.61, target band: 3.22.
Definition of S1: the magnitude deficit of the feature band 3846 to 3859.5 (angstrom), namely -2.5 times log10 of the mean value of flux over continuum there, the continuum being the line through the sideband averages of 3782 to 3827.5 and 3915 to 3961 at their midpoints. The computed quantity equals 0.20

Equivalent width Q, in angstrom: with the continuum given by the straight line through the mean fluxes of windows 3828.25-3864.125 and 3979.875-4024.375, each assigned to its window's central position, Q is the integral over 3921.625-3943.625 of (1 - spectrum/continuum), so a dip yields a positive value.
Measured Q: 9.4 angstrom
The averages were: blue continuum 2.26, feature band 2.29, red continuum 5.42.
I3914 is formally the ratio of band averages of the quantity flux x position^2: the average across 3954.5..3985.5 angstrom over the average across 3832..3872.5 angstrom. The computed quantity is 1.5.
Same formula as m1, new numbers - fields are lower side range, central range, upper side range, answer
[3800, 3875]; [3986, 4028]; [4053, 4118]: -0.20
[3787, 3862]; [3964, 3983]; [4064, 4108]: 0.42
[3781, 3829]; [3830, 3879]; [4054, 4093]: 0.42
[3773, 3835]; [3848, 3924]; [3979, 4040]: 0.25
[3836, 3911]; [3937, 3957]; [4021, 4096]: 0.16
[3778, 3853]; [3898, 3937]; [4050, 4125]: 0.17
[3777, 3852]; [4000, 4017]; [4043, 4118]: -0.16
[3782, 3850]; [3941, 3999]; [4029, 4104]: 0.17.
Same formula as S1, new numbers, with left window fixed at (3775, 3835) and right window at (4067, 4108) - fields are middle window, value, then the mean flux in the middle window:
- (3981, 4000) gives -0.108 mag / 5.27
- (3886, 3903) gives 0.153 mag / 3.37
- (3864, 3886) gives 0.313 mag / 2.77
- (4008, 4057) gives -0.100 mag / 5.65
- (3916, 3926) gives 0.179 mag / 3.5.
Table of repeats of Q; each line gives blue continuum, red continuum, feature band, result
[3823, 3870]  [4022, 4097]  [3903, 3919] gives -3.9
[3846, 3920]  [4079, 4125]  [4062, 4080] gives -0.2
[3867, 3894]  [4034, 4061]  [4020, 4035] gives -1.8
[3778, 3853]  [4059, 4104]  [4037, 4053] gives -1.1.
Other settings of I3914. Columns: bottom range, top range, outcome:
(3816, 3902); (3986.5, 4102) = 2.34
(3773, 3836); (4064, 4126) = 2.17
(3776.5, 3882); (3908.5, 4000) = 1.37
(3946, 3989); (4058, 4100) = 1.65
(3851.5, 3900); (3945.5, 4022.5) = 1.64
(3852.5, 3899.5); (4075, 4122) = 2.21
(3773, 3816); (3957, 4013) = 1.39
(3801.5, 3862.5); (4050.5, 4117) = 2.48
